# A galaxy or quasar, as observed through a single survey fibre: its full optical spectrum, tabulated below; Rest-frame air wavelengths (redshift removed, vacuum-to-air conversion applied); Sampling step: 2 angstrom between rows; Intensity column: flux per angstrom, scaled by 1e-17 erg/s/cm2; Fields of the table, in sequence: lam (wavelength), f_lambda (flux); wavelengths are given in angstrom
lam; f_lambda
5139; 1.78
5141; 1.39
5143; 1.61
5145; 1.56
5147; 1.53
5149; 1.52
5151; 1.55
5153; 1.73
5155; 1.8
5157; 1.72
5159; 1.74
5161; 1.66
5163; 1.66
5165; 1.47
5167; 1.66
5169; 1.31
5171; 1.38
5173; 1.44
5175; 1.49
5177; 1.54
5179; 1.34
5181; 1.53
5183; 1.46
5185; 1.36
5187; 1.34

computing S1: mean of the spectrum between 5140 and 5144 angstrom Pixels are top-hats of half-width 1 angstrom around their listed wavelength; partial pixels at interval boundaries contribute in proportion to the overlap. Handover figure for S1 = 1.5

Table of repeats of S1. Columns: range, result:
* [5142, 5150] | 1.55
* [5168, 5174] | 1.38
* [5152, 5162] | 1.73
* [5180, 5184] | 1.5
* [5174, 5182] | 1.48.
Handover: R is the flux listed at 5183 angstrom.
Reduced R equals 1.46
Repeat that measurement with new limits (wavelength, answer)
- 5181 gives 1.53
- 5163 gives 1.66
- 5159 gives 1.74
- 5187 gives 1.34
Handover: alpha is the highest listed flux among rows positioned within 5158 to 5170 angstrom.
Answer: 1.74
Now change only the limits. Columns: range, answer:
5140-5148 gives 1.61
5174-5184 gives 1.54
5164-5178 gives 1.66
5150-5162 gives 1.8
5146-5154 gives 1.73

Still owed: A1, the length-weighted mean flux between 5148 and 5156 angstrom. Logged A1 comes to 1.65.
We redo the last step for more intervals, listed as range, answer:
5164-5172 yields 1.45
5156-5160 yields 1.73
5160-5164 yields 1.66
